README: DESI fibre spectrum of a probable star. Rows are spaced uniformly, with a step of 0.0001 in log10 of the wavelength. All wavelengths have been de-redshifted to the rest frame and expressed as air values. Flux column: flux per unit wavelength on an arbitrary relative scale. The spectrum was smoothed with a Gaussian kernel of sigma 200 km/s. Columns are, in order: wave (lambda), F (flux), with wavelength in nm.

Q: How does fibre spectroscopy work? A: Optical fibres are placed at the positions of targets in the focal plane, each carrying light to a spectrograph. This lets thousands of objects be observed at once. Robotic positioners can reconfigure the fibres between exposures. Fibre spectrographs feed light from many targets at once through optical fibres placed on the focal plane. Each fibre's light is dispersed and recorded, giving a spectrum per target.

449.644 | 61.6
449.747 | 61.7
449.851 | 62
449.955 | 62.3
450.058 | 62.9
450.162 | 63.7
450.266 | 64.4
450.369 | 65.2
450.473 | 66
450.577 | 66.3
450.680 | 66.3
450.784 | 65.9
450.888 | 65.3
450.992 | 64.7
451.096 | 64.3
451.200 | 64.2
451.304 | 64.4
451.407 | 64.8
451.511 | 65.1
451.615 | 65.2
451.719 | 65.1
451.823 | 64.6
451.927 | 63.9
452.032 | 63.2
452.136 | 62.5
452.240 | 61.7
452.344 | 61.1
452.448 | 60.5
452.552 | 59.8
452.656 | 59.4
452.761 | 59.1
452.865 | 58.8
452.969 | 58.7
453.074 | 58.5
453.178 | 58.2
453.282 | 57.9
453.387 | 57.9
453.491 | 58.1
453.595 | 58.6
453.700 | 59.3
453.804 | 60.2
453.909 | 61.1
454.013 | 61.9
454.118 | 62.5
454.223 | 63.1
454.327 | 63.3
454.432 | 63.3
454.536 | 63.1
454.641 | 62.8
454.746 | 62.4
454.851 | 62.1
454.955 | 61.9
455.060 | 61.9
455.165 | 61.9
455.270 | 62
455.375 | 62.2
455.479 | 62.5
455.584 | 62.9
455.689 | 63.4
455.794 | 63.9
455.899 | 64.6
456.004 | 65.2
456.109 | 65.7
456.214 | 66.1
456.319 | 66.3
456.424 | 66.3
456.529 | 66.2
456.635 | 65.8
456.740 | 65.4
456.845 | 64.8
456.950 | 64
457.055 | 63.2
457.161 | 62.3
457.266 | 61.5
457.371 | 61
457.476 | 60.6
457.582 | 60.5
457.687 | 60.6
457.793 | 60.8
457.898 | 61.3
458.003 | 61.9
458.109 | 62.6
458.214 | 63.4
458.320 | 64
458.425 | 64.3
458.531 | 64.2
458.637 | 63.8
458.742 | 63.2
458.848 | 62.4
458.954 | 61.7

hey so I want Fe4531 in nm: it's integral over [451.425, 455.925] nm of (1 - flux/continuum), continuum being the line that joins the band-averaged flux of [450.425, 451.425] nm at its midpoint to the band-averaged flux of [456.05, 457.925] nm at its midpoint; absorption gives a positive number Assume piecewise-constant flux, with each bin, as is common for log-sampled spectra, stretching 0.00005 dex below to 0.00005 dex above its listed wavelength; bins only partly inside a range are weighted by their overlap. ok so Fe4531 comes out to 0.20 nm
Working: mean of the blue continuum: 65.3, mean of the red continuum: 63.5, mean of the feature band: 61.6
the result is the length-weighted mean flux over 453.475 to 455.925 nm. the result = 62.1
